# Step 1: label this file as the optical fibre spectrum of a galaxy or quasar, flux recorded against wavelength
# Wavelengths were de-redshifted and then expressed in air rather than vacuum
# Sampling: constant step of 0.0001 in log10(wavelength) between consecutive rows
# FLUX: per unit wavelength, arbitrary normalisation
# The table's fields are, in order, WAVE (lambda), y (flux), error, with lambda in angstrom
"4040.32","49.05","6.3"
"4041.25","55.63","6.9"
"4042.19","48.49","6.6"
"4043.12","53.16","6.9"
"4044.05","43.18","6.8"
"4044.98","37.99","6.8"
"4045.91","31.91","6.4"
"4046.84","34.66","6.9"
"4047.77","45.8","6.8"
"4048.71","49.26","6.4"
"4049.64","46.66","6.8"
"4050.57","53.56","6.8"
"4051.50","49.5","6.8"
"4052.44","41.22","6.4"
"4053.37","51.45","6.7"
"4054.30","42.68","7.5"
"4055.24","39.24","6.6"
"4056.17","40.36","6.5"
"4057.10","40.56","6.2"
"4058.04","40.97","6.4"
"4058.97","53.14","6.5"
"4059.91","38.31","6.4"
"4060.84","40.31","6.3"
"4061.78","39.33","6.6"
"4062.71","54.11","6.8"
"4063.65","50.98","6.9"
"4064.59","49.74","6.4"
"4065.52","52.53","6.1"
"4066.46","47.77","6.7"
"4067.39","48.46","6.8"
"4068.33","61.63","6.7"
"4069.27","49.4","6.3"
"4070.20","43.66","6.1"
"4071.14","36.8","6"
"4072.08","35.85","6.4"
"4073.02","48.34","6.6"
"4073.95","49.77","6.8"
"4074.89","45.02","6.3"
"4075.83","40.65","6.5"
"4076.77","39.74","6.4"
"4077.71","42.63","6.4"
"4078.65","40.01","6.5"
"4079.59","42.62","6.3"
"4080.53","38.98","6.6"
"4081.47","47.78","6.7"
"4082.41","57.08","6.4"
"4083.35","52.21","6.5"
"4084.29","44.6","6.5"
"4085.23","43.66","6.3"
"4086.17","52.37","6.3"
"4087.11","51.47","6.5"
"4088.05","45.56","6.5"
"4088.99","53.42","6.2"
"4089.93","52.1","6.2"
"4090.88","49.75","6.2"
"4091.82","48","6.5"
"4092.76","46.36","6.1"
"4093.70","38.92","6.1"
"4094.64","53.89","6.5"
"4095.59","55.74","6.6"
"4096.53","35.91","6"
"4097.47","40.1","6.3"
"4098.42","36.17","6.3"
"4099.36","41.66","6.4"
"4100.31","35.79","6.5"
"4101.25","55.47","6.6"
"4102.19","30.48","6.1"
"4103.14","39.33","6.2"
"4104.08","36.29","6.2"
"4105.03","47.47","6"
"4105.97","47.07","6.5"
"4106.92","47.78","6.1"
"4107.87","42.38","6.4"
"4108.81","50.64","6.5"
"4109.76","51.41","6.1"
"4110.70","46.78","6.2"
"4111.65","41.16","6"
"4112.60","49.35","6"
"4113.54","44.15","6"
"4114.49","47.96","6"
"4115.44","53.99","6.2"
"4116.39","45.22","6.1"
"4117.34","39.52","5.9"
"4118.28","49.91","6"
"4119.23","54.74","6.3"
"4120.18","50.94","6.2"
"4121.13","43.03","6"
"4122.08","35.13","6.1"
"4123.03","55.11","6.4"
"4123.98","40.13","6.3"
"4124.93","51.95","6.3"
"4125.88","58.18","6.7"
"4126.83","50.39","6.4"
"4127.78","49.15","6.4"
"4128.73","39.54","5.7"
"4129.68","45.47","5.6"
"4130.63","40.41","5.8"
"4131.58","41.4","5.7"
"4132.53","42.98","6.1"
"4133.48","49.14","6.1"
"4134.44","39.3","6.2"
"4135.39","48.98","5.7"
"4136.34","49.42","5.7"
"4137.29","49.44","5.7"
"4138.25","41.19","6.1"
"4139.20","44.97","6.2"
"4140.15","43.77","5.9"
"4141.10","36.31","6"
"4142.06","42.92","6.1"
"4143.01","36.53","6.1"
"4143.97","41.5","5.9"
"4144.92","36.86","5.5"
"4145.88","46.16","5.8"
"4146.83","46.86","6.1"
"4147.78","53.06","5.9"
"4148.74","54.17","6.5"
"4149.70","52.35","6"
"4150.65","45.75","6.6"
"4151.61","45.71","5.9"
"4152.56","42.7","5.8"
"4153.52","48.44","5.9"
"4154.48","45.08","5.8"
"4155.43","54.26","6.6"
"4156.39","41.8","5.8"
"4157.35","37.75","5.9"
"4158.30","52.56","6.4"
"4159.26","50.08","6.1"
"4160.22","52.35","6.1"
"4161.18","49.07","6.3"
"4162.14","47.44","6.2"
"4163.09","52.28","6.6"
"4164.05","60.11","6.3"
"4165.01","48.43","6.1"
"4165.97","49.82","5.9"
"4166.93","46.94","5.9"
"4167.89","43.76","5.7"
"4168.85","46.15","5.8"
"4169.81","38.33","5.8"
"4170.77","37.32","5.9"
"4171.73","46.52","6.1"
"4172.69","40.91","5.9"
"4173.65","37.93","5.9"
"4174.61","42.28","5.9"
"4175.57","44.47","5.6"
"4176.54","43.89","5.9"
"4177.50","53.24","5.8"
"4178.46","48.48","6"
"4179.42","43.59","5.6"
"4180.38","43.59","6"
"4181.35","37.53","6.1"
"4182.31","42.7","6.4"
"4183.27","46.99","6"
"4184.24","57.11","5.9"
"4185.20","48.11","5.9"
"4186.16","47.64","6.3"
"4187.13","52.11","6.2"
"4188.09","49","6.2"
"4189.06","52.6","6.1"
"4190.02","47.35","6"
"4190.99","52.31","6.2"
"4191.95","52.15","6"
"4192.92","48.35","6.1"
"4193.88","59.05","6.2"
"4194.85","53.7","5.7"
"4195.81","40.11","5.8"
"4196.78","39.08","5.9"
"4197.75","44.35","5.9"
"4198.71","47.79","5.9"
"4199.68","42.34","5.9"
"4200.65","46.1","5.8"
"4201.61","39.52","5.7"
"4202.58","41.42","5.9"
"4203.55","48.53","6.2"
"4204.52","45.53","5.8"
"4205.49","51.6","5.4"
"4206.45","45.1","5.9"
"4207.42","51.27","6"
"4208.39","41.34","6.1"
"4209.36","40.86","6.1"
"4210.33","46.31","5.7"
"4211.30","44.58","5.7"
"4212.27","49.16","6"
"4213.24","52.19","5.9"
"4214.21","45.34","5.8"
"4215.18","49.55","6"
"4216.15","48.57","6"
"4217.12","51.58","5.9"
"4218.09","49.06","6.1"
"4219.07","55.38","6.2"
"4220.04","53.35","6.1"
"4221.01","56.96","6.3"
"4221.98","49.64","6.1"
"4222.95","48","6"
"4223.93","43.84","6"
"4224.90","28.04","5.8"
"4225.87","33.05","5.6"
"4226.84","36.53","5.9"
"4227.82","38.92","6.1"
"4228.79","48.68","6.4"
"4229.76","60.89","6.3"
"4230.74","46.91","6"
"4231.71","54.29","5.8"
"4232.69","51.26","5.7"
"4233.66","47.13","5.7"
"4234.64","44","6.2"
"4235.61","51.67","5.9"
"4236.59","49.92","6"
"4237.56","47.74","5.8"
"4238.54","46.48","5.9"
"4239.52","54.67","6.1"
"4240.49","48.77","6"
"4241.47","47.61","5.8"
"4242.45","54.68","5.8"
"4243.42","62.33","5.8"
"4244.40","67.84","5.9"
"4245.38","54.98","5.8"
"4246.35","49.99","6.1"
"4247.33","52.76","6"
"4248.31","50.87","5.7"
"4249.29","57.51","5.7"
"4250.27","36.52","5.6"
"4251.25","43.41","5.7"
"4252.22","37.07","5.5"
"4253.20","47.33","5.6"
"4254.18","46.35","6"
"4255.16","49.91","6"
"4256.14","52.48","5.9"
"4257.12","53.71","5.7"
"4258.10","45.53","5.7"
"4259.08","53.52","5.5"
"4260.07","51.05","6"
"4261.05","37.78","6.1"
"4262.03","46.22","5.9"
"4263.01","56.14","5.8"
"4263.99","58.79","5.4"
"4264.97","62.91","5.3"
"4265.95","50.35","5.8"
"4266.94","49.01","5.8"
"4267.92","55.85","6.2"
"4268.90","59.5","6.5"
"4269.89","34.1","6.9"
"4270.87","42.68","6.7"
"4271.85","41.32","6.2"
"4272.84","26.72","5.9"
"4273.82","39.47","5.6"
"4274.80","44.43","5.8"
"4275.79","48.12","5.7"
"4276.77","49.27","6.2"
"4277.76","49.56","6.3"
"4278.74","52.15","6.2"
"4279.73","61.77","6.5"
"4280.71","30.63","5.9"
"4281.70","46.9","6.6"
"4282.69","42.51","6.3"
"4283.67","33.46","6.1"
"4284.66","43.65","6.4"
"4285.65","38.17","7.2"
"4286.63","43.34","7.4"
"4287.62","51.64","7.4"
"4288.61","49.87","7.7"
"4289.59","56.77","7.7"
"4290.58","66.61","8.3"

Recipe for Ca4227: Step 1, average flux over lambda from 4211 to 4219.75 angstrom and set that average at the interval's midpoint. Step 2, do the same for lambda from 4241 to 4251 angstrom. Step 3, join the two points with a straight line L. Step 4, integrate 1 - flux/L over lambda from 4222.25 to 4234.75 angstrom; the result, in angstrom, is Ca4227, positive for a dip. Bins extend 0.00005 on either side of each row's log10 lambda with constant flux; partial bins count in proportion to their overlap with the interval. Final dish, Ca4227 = 1.6 angstrom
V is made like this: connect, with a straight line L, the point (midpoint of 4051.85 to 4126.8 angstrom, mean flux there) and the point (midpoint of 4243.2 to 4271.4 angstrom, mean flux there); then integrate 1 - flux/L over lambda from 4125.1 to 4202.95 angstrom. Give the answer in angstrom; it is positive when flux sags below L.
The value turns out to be 2.6 angstrom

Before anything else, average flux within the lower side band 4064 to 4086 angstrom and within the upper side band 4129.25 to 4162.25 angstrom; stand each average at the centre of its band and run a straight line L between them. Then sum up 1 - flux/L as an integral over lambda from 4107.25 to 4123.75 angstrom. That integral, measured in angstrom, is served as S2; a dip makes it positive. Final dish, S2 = -0.4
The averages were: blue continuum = 46.1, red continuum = 45.6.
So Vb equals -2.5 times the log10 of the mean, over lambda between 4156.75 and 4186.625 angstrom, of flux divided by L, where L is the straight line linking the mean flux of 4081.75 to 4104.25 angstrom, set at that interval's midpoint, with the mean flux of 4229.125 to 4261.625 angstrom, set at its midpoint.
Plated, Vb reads 0.040 mag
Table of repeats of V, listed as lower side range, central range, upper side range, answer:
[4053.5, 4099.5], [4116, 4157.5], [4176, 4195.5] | 1.6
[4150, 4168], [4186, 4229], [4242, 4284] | 1.4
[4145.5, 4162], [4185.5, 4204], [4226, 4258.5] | 0.5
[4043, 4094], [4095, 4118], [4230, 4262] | 1.1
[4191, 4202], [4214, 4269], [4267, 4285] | -4.8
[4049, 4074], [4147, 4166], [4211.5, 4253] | -0.6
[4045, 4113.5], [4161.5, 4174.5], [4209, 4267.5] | 0.5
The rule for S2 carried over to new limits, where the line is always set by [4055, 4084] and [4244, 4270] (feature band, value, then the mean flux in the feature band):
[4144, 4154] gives 0.1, 47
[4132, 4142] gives 0.6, 44.5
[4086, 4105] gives 0.5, 44.9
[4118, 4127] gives -0.4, 48.8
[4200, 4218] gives 1.0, 46.6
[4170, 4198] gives 1.2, 46.6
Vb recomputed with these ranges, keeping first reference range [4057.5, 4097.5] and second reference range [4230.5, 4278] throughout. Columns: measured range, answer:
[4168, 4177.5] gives 0.13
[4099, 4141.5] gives 0.04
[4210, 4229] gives 0.05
